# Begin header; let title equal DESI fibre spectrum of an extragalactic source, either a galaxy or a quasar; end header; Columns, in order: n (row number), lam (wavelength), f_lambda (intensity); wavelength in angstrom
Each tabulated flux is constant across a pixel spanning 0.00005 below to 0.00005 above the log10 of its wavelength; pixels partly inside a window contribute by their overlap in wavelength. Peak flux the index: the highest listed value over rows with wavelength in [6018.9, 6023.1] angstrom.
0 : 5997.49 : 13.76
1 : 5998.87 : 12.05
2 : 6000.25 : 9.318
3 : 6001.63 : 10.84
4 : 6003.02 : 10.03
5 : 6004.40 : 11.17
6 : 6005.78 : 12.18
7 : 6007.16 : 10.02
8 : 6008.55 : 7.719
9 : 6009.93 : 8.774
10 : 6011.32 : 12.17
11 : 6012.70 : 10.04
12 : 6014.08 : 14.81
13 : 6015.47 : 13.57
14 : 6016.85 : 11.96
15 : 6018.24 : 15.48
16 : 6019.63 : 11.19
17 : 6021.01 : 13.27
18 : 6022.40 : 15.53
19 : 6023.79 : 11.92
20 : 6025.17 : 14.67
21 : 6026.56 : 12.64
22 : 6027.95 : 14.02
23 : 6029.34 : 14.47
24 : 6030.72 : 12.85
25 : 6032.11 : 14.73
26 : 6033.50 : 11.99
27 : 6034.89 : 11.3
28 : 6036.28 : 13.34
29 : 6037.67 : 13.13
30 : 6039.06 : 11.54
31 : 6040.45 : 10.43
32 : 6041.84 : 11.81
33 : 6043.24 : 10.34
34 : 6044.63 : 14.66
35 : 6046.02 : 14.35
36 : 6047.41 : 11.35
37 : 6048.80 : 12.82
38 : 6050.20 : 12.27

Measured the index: 15.53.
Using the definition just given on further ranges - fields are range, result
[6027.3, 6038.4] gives 14.73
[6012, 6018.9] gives 15.48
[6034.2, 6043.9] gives 13.34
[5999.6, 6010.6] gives 12.18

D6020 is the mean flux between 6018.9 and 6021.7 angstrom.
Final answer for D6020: 12.3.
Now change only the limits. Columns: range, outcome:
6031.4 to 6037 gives 12.8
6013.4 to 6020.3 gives 13.4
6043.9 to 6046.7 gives 14.5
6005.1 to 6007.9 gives 11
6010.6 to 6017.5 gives 12.5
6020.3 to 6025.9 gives 13.8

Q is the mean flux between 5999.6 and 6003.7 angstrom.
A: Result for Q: 10.1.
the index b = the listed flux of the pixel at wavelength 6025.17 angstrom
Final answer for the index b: 14.67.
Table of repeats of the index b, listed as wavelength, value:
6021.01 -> 13.27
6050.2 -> 12.27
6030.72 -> 12.85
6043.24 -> 10.34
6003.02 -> 10.03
